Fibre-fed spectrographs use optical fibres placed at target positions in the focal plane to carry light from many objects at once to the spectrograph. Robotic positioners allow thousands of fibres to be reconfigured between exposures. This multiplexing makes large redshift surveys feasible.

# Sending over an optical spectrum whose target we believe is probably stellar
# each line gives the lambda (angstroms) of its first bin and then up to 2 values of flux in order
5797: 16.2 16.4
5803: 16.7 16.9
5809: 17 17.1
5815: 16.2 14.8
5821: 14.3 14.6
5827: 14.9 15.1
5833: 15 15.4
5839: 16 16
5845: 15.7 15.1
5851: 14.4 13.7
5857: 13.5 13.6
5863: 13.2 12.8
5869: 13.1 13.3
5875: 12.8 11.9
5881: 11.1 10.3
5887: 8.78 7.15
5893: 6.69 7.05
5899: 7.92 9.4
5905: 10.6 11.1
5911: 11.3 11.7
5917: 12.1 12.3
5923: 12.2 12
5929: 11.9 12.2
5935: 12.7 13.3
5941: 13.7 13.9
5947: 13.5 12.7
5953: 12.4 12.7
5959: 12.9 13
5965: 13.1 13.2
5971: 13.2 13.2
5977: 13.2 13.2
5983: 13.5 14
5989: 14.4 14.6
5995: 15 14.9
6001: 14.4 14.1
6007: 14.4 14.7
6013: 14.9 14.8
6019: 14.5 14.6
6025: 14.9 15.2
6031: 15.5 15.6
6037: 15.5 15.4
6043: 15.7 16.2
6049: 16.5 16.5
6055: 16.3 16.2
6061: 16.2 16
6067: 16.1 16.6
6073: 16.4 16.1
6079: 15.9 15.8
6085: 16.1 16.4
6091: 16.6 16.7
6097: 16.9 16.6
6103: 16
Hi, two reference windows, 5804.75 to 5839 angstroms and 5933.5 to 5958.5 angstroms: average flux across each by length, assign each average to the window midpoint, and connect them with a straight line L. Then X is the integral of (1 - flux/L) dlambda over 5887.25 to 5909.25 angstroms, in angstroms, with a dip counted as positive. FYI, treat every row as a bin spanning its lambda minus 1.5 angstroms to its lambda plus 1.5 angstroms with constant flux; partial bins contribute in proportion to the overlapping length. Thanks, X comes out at 8.6 angstroms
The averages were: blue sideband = 15.6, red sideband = 13.1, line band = 8.54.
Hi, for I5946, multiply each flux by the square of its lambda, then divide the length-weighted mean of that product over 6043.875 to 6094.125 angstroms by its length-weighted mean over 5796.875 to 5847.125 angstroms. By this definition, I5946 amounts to 1.1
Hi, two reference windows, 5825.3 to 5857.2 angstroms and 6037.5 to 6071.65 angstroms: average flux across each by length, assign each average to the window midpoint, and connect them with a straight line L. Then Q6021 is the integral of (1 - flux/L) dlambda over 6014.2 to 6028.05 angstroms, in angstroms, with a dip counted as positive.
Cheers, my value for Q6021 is 1.0 angstroms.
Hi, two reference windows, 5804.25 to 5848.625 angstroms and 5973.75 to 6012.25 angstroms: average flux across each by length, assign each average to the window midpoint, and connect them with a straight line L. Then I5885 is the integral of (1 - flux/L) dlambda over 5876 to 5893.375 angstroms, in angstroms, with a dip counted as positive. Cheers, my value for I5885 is 6.4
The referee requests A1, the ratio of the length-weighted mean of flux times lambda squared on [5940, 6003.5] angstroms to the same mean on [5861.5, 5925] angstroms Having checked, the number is 1.29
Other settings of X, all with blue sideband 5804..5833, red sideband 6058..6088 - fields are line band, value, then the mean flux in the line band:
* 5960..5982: 3.8 angstroms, 13.2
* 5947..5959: 2.4 angstroms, 12.8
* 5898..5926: 8.4 angstroms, 11.1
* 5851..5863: 1.6 angstroms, 13.6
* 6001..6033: 2.6 angstroms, 14.8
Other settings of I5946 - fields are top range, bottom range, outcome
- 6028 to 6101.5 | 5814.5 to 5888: 1.26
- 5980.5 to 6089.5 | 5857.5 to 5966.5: 1.37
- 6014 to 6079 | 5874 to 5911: 1.73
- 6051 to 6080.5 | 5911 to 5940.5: 1.39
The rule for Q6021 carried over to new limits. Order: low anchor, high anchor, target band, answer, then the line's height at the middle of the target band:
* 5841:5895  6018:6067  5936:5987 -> 3.3 angstroms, 14.1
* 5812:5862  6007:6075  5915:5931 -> 3.3 angstroms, 15.2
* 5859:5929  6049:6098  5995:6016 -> -0.5 angstroms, 14.3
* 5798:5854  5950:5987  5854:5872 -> 2.0 angstroms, 14.9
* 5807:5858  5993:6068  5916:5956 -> 6.8 angstroms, 15.3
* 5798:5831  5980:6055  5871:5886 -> 3.7 angstroms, 15.6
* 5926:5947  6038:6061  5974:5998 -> 0.6 angstroms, 14.3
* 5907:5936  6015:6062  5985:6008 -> -0.3 angstroms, 14.3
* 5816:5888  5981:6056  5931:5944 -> 1.2 angstroms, 14.4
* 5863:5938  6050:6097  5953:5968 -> -0.1 angstroms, 12.8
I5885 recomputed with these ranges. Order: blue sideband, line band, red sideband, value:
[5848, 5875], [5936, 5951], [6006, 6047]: 0.9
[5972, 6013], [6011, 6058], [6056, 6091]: -0.9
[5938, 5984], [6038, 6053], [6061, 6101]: -0.6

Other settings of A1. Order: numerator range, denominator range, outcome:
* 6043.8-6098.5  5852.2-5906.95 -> 1.59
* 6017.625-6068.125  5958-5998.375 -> 1.18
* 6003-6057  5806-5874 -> 1.10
